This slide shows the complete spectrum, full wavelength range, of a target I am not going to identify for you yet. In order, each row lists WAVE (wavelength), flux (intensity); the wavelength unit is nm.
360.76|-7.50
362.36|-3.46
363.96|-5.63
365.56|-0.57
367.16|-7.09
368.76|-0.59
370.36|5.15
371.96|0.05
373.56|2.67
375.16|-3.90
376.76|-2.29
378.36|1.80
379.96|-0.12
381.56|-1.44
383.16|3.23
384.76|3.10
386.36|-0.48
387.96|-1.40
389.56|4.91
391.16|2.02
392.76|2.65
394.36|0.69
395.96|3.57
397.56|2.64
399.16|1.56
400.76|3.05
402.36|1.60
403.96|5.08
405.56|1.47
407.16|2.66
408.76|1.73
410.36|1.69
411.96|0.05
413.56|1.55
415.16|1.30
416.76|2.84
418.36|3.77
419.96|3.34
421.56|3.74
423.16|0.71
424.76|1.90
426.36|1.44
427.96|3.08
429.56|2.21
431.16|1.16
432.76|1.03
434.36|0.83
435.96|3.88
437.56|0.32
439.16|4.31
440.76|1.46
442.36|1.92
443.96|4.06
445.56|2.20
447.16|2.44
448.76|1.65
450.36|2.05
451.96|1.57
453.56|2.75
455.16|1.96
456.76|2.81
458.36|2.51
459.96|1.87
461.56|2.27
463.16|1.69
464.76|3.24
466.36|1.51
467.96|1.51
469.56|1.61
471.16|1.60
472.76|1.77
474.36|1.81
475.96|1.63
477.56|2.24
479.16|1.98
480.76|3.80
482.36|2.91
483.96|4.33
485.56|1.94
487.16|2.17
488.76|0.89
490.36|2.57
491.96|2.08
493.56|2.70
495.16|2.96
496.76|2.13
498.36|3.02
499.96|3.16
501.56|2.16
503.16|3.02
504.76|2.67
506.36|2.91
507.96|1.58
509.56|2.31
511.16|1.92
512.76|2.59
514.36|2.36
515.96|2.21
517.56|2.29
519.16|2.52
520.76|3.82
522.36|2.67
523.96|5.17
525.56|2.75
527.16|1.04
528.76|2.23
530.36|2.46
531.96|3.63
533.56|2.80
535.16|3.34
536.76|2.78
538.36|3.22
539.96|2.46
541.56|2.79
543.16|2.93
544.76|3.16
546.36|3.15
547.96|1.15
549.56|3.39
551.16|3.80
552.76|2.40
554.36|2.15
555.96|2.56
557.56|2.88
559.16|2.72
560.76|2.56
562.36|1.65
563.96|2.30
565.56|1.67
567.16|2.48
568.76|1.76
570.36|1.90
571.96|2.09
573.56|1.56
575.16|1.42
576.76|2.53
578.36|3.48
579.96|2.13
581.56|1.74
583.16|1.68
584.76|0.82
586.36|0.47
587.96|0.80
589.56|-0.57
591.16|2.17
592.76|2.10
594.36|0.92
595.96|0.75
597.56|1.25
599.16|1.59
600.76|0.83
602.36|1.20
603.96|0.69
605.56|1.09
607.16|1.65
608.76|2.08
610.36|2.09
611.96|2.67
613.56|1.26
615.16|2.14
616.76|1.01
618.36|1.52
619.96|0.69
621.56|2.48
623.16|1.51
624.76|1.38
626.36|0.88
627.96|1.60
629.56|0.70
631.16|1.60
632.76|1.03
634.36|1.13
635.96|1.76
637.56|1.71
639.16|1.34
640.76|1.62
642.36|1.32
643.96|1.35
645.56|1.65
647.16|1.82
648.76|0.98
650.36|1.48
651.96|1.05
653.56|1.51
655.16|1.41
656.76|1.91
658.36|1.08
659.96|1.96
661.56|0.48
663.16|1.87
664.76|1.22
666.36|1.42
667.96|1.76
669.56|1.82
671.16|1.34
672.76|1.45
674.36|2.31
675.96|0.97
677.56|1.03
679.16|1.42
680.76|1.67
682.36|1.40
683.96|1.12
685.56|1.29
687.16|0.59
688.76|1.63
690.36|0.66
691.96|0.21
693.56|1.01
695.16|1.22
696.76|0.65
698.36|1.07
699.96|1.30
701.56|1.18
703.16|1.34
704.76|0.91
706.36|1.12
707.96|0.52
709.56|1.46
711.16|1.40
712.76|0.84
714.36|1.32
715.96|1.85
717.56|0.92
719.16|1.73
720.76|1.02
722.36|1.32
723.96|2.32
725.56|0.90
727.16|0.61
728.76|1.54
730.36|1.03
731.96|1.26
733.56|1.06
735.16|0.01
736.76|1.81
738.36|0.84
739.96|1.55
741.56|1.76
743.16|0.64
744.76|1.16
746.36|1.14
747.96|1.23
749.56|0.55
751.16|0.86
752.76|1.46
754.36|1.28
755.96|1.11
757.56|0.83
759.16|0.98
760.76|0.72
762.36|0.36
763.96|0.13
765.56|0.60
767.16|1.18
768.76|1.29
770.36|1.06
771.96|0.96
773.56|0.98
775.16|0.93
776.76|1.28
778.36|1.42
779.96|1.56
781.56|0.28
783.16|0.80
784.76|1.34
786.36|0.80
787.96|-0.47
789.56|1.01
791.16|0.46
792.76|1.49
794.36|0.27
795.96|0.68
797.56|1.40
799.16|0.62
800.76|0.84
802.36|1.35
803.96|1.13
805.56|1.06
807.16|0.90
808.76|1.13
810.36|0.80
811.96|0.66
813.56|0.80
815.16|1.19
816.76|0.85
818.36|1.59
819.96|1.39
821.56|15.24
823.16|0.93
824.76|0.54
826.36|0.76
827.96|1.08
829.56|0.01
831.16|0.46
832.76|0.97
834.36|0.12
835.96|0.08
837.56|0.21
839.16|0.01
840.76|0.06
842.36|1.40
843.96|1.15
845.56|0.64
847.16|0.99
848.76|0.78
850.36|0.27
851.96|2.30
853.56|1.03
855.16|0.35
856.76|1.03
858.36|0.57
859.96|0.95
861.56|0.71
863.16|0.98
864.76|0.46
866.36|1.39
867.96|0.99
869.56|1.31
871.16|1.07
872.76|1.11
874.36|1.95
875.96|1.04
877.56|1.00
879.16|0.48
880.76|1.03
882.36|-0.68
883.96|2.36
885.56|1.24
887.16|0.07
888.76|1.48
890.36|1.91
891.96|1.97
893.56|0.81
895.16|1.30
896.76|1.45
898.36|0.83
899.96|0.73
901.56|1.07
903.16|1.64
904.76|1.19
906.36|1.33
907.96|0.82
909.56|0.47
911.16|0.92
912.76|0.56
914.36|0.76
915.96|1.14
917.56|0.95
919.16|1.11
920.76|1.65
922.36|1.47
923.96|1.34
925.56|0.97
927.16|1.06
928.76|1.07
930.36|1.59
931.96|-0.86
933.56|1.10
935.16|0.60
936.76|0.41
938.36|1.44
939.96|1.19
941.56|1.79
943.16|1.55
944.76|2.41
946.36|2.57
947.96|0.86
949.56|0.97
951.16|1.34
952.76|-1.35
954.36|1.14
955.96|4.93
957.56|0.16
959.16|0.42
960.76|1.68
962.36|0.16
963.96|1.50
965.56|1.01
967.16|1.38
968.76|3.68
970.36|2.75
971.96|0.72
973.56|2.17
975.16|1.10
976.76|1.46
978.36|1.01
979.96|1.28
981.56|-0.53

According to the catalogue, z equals 1.20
